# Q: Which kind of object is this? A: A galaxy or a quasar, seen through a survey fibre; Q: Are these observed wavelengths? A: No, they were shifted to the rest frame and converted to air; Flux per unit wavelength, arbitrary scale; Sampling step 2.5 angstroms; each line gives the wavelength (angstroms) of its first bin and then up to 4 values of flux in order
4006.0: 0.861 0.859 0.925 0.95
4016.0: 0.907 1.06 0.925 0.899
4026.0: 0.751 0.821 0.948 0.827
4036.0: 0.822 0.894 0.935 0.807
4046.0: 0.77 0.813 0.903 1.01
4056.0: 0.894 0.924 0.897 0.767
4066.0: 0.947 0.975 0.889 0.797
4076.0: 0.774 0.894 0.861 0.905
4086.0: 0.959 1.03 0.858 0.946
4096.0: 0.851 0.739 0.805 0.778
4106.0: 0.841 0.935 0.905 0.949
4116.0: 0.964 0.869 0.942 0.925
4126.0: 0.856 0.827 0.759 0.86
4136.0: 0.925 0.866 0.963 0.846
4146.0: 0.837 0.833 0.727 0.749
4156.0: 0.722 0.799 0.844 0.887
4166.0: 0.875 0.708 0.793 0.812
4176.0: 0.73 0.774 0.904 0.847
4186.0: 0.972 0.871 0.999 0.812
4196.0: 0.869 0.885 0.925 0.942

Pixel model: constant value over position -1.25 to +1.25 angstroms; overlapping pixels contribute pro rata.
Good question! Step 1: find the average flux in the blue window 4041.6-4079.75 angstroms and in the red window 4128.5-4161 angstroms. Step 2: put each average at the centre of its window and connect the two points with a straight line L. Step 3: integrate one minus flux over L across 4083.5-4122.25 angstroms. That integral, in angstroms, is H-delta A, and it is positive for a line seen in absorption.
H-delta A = -2.00 angstroms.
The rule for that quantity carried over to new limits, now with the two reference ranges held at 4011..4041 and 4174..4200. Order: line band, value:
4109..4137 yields -0.4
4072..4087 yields 0.4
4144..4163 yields 1.7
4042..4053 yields 0.6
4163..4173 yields 0.7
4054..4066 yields 0.0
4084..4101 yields -0.2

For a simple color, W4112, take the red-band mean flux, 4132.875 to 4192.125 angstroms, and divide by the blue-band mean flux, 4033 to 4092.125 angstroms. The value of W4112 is 0.95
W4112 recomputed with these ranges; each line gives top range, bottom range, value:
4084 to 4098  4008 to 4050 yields 1.05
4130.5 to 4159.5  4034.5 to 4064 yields 0.95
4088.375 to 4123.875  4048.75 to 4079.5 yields 1.00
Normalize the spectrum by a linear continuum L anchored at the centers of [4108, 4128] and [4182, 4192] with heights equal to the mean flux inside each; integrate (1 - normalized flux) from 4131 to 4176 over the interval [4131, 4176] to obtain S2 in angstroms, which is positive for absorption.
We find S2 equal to 4.7 angstroms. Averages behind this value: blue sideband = 0.914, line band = 0.822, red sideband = 0.92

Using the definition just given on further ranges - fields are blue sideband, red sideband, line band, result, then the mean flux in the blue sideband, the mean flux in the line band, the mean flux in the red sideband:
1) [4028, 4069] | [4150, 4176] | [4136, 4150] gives -1.2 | 0.879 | 0.871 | 0.789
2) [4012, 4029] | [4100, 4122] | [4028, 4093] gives 1.1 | 0.906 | 0.883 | 0.888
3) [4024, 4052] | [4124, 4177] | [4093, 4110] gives -0.1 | 0.846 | 0.838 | 0.822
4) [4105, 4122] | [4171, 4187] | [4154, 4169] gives 0.8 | 0.916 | 0.808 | 0.834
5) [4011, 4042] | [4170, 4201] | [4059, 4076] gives 0.3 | 0.896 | 0.873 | 0.859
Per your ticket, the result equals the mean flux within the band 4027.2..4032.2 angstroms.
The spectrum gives 0.883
